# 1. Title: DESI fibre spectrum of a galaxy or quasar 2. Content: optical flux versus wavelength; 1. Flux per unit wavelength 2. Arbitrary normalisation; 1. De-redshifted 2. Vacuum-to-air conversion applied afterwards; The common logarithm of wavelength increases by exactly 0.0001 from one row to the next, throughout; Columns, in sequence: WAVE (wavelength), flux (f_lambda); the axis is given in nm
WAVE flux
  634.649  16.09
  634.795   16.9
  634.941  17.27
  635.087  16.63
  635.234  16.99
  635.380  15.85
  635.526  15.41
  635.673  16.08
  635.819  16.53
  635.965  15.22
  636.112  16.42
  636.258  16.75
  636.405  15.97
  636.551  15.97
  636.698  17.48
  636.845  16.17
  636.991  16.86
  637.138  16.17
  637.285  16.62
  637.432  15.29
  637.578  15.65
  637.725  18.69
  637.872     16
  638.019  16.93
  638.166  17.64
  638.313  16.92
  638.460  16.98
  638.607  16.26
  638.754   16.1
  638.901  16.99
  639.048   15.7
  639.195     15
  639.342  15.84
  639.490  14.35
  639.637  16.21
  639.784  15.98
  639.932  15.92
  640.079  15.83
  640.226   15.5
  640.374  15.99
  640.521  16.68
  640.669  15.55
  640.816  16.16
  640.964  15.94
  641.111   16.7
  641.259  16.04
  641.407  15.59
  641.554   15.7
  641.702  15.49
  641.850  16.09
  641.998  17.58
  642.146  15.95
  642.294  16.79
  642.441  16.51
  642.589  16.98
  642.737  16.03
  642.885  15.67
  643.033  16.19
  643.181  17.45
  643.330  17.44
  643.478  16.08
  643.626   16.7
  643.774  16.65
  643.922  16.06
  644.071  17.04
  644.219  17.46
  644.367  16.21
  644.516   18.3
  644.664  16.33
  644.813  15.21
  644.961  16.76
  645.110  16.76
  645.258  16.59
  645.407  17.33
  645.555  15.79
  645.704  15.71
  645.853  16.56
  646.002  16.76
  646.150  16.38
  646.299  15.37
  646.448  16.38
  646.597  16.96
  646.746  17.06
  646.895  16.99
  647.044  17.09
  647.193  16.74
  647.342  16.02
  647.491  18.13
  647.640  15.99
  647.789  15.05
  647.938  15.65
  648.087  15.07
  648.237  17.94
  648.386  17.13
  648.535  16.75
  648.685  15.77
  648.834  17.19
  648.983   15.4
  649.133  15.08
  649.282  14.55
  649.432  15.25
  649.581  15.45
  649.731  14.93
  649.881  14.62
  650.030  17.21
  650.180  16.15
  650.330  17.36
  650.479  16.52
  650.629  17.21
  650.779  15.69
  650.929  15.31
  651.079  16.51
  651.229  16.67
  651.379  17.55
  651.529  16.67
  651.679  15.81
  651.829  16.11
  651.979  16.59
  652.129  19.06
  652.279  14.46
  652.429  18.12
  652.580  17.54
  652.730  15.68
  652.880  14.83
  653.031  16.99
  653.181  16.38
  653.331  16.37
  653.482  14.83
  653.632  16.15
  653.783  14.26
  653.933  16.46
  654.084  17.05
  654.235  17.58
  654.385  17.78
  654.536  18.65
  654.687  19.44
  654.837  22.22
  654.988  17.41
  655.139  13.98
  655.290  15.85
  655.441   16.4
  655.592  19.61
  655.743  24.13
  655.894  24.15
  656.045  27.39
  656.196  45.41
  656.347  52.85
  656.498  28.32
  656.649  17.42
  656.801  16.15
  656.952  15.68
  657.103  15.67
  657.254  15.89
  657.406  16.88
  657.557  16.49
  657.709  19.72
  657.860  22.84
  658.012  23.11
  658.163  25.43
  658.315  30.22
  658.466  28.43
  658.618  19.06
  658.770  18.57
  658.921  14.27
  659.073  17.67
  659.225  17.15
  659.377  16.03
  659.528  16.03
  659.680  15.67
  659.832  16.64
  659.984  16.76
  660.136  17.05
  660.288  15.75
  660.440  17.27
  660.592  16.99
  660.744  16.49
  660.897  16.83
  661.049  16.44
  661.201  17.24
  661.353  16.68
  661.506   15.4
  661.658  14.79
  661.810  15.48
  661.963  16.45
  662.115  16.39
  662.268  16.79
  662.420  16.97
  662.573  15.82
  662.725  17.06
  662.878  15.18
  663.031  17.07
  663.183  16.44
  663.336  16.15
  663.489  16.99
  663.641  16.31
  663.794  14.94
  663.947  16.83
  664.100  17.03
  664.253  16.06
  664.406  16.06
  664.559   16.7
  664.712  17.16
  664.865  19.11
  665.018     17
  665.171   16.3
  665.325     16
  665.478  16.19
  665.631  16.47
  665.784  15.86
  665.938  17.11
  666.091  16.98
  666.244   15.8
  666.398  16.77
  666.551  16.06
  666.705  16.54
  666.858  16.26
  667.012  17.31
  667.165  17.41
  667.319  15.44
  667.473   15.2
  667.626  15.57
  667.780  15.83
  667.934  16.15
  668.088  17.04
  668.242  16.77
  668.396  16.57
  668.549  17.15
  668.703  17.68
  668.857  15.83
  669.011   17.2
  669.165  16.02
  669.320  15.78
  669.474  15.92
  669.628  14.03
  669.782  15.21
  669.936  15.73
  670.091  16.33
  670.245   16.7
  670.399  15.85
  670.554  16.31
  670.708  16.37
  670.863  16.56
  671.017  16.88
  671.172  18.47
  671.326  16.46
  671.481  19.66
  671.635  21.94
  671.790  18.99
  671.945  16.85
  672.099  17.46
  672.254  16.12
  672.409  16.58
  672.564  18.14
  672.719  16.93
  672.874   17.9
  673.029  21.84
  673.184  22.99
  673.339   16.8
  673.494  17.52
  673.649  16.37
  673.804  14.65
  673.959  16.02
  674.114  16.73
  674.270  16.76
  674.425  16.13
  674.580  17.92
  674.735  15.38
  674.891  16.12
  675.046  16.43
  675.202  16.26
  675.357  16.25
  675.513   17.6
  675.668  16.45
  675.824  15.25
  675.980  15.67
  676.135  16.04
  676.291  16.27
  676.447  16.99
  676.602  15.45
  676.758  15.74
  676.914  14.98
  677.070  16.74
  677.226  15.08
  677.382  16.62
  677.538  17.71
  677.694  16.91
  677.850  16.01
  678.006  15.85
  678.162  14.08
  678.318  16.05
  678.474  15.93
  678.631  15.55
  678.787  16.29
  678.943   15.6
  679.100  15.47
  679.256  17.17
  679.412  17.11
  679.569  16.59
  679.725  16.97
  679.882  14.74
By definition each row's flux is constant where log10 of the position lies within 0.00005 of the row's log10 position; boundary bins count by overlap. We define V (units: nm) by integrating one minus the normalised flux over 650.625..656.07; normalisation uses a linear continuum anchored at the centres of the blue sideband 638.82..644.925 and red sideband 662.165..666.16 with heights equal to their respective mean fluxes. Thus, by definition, -0.33 nm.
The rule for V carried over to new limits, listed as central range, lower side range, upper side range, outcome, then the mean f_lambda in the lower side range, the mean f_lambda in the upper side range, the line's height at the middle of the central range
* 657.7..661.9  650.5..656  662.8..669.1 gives -0.36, 17.3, 16.5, 16.9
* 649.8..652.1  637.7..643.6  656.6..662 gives 0.10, 16.3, 17.9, 17.2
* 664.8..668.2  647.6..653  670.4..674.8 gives 0.13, 16.2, 17.5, 17.1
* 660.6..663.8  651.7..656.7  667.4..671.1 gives 0.29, 20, 16.2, 18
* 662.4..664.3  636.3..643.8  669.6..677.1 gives 0.04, 16.3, 16.9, 16.7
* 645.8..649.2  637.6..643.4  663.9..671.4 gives -0.02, 16.3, 16.4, 16.3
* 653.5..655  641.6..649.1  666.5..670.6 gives -0.11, 16.5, 16.2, 16.4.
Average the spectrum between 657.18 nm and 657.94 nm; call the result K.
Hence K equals 18.4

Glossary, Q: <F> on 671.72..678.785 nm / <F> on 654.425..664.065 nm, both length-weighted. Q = 0.9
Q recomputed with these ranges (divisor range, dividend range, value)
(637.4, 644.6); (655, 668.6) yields 1.11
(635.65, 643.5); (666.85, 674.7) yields 1.04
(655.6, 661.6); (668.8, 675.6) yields 0.83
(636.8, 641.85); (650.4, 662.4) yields 1.15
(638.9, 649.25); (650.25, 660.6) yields 1.16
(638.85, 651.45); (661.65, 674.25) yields 1.03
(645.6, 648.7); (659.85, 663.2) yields 1.00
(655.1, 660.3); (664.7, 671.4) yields 0.78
